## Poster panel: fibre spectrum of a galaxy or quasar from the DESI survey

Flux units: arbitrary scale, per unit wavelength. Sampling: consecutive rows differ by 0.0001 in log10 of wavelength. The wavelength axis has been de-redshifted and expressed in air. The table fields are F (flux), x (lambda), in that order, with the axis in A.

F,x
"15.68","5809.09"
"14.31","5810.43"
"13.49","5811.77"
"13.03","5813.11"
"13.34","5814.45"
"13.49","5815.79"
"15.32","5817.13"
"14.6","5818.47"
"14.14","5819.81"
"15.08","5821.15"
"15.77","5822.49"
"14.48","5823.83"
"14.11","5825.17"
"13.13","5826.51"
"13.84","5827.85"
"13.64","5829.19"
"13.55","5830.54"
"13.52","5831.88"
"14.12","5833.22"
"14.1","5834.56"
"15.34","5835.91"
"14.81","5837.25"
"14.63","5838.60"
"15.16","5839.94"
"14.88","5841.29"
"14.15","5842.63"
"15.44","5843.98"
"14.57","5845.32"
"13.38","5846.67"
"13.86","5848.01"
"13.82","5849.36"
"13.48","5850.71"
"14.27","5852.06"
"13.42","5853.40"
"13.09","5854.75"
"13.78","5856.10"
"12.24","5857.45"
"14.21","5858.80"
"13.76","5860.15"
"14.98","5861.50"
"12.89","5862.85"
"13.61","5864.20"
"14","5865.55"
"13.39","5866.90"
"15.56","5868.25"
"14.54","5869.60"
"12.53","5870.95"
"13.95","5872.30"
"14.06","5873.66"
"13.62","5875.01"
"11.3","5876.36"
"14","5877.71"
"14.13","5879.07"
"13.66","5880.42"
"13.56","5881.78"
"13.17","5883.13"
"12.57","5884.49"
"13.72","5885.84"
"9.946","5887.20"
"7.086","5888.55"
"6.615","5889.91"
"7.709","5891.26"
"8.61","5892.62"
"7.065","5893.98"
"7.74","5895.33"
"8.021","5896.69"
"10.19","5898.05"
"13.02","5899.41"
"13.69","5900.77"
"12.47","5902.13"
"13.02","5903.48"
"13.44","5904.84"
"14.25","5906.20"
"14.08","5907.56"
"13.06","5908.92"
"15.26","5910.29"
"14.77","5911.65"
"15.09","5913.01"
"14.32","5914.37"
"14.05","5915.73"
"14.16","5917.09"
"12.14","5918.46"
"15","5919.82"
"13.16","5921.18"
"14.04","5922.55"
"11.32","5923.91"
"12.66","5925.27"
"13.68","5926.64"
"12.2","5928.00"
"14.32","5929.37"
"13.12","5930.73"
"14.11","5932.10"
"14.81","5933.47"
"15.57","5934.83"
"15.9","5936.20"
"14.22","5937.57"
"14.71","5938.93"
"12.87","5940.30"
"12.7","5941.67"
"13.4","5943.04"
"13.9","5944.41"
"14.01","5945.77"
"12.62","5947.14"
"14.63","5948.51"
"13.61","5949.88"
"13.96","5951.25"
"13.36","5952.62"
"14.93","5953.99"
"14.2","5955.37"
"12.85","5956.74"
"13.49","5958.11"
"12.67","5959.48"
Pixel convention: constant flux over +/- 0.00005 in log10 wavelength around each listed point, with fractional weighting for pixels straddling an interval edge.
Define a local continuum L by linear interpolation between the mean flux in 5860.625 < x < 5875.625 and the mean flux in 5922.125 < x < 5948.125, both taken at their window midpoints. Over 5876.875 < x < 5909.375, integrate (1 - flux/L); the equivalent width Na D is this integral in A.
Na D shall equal 5.6 A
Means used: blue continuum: 13.9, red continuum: 13.7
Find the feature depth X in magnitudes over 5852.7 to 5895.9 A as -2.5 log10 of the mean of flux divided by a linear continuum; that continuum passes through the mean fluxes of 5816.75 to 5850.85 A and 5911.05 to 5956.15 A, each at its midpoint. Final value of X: 0.149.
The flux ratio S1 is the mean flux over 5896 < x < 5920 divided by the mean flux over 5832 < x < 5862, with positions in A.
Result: 0.94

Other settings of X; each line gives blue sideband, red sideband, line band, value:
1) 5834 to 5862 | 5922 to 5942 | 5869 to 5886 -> 0.05 mag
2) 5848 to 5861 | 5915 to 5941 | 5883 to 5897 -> 0.43 mag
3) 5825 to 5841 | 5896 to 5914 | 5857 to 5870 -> -0.02 mag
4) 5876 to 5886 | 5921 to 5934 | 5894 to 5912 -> 0.09 mag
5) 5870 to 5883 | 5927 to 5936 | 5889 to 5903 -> 0.39 mag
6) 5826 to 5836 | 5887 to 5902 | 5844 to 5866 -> -0.14 mag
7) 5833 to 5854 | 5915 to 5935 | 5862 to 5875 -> 0.02 mag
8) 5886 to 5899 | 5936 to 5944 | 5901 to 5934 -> -0.22 mag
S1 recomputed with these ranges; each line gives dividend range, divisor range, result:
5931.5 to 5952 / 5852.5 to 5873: 1.02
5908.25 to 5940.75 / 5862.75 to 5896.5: 1.17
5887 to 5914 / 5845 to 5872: 0.82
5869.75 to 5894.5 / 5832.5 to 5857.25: 0.82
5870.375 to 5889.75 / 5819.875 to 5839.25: 0.87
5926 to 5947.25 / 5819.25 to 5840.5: 0.97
